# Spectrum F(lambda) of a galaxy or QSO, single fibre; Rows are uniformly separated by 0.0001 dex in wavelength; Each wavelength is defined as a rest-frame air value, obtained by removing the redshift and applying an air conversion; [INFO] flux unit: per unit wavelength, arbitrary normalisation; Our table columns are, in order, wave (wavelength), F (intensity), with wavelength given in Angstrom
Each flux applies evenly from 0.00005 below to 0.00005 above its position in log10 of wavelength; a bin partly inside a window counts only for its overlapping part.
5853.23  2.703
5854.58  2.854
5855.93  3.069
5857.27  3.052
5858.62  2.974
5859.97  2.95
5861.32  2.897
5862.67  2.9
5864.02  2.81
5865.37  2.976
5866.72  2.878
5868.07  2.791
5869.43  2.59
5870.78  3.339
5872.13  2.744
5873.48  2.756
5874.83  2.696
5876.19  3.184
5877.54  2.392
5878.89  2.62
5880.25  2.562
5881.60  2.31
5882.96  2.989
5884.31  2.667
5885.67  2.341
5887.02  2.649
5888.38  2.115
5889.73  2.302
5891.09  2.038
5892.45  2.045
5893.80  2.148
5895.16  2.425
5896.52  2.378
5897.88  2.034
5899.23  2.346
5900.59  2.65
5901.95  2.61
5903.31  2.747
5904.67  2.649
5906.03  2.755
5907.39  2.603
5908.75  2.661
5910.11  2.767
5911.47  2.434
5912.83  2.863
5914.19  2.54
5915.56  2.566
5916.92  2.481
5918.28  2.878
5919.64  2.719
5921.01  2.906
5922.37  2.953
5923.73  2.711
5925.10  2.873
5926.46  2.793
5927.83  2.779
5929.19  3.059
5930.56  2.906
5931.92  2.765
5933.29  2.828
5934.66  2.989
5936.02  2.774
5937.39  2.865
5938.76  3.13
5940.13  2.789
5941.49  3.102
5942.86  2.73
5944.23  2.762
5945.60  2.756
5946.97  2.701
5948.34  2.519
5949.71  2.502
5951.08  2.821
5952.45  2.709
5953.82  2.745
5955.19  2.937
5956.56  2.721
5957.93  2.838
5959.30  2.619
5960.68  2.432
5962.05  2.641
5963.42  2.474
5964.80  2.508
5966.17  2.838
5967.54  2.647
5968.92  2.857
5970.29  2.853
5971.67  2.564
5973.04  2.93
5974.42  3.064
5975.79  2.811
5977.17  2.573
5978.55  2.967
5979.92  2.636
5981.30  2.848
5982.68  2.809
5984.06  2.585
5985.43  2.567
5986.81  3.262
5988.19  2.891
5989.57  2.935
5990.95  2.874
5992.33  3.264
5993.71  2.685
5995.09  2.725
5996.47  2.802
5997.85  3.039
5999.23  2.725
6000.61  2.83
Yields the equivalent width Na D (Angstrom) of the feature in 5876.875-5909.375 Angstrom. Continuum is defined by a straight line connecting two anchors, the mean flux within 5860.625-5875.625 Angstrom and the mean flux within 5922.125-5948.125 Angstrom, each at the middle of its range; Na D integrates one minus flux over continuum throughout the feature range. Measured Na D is 4.5 Angstrom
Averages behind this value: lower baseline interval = 2.85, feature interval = 2.46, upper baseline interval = 2.85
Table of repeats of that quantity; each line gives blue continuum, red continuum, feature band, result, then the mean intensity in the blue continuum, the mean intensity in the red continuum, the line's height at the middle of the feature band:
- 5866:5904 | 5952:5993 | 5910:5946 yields -1.9 Angstrom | 2.55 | 2.78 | 2.66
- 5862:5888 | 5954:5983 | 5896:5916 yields 1.2 Angstrom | 2.74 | 2.74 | 2.74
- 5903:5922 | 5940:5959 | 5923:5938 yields -0.7 Angstrom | 2.69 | 2.76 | 2.72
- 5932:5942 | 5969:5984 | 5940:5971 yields 1.5 Angstrom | 2.91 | 2.8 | 2.86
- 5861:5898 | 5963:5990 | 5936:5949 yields -0.5 Angstrom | 2.6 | 2.78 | 2.72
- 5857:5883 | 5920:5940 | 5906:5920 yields 1.0 Angstrom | 2.81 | 2.87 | 2.86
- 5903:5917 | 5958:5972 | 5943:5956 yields -0.3 Angstrom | 2.65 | 2.65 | 2.65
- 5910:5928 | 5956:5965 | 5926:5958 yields -1.8 Angstrom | 2.73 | 2.61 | 2.66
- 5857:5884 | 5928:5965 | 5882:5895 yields 2.0 Angstrom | 2.81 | 2.77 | 2.8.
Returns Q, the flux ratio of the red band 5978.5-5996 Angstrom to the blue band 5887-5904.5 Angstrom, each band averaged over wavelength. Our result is 1.21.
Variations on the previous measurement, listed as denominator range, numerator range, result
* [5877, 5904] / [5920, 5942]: 1.19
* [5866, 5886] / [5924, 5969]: 1.01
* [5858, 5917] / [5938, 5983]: 1.05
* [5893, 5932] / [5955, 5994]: 1.05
